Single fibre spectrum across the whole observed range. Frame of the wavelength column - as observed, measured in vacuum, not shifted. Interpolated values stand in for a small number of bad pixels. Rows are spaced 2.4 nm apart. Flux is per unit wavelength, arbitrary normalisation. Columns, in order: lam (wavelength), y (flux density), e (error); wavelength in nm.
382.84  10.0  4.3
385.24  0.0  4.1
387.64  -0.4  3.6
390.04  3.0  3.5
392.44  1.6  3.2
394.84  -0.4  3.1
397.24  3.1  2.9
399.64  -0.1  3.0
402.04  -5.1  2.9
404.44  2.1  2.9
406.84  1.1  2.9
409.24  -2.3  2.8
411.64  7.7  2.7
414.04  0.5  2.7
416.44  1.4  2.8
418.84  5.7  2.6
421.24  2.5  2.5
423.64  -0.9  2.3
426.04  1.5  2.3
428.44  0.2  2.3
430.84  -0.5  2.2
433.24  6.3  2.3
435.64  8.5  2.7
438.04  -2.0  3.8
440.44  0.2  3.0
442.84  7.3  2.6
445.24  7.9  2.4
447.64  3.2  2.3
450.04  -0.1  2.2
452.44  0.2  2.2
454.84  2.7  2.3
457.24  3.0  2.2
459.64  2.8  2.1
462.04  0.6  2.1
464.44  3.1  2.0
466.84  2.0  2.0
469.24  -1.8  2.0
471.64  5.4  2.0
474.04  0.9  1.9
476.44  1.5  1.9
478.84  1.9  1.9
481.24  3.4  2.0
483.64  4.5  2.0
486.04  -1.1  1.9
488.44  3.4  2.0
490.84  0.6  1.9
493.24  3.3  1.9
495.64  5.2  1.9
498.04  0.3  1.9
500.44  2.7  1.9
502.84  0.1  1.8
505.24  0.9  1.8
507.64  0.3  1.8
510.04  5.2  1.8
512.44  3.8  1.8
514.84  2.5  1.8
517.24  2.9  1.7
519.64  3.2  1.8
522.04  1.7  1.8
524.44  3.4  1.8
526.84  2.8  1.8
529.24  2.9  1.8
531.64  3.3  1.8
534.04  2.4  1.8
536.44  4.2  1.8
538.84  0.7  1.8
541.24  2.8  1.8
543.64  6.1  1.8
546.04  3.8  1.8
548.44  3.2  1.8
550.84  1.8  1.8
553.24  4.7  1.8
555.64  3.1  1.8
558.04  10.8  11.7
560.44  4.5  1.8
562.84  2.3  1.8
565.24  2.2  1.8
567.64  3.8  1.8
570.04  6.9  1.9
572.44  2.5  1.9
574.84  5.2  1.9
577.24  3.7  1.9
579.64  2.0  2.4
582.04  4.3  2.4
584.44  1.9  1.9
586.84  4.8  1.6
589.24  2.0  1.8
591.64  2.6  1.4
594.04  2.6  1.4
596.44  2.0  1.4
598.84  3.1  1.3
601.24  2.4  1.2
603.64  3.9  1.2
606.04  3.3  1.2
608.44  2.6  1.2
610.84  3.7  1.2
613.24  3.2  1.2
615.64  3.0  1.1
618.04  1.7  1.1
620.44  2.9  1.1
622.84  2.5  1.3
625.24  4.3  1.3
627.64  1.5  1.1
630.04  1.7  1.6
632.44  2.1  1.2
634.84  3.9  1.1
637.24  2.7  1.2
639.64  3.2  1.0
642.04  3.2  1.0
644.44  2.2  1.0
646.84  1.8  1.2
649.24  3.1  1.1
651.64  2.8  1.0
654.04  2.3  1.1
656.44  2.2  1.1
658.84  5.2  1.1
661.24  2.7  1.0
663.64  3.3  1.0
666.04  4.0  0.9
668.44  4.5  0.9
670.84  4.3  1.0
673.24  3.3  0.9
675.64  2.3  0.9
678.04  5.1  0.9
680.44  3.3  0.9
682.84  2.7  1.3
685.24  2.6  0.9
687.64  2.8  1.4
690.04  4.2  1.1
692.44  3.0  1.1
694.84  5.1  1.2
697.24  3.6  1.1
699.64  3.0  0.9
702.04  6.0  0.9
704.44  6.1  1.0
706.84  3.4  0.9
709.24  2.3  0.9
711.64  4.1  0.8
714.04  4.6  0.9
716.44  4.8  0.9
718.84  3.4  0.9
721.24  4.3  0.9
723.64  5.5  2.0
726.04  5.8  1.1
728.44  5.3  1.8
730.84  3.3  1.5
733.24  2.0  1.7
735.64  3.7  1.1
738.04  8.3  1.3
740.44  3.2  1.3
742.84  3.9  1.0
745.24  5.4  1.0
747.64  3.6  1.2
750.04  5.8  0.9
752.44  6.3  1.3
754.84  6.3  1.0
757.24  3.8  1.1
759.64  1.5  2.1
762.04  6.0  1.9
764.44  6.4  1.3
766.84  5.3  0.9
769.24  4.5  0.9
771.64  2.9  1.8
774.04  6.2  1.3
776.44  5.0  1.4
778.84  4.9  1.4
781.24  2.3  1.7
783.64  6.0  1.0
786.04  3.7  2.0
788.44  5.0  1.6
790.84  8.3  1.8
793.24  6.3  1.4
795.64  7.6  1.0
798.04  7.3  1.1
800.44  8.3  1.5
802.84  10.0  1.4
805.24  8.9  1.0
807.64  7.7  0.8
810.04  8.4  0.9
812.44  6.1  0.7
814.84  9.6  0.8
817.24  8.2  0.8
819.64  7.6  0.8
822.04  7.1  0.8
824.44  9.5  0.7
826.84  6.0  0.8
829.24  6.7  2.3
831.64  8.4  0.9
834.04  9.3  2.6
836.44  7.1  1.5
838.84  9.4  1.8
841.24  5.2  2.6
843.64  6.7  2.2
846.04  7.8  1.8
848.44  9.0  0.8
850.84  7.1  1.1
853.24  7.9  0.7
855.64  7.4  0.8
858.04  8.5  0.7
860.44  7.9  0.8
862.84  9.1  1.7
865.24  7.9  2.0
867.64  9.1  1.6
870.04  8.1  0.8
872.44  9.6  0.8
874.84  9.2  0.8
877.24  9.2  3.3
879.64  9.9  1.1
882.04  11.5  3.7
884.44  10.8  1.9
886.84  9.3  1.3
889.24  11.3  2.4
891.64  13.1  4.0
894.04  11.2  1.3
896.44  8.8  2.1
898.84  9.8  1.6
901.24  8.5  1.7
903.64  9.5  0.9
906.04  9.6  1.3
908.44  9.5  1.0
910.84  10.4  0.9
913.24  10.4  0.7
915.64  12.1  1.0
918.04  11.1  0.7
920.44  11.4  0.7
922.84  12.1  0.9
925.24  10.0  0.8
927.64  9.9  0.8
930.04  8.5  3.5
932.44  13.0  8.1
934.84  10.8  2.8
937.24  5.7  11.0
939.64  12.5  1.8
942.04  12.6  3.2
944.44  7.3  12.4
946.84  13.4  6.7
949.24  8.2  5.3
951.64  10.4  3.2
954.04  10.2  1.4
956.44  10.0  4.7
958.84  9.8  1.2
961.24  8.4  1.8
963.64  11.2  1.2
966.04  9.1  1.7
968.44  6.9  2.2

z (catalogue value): 0.98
